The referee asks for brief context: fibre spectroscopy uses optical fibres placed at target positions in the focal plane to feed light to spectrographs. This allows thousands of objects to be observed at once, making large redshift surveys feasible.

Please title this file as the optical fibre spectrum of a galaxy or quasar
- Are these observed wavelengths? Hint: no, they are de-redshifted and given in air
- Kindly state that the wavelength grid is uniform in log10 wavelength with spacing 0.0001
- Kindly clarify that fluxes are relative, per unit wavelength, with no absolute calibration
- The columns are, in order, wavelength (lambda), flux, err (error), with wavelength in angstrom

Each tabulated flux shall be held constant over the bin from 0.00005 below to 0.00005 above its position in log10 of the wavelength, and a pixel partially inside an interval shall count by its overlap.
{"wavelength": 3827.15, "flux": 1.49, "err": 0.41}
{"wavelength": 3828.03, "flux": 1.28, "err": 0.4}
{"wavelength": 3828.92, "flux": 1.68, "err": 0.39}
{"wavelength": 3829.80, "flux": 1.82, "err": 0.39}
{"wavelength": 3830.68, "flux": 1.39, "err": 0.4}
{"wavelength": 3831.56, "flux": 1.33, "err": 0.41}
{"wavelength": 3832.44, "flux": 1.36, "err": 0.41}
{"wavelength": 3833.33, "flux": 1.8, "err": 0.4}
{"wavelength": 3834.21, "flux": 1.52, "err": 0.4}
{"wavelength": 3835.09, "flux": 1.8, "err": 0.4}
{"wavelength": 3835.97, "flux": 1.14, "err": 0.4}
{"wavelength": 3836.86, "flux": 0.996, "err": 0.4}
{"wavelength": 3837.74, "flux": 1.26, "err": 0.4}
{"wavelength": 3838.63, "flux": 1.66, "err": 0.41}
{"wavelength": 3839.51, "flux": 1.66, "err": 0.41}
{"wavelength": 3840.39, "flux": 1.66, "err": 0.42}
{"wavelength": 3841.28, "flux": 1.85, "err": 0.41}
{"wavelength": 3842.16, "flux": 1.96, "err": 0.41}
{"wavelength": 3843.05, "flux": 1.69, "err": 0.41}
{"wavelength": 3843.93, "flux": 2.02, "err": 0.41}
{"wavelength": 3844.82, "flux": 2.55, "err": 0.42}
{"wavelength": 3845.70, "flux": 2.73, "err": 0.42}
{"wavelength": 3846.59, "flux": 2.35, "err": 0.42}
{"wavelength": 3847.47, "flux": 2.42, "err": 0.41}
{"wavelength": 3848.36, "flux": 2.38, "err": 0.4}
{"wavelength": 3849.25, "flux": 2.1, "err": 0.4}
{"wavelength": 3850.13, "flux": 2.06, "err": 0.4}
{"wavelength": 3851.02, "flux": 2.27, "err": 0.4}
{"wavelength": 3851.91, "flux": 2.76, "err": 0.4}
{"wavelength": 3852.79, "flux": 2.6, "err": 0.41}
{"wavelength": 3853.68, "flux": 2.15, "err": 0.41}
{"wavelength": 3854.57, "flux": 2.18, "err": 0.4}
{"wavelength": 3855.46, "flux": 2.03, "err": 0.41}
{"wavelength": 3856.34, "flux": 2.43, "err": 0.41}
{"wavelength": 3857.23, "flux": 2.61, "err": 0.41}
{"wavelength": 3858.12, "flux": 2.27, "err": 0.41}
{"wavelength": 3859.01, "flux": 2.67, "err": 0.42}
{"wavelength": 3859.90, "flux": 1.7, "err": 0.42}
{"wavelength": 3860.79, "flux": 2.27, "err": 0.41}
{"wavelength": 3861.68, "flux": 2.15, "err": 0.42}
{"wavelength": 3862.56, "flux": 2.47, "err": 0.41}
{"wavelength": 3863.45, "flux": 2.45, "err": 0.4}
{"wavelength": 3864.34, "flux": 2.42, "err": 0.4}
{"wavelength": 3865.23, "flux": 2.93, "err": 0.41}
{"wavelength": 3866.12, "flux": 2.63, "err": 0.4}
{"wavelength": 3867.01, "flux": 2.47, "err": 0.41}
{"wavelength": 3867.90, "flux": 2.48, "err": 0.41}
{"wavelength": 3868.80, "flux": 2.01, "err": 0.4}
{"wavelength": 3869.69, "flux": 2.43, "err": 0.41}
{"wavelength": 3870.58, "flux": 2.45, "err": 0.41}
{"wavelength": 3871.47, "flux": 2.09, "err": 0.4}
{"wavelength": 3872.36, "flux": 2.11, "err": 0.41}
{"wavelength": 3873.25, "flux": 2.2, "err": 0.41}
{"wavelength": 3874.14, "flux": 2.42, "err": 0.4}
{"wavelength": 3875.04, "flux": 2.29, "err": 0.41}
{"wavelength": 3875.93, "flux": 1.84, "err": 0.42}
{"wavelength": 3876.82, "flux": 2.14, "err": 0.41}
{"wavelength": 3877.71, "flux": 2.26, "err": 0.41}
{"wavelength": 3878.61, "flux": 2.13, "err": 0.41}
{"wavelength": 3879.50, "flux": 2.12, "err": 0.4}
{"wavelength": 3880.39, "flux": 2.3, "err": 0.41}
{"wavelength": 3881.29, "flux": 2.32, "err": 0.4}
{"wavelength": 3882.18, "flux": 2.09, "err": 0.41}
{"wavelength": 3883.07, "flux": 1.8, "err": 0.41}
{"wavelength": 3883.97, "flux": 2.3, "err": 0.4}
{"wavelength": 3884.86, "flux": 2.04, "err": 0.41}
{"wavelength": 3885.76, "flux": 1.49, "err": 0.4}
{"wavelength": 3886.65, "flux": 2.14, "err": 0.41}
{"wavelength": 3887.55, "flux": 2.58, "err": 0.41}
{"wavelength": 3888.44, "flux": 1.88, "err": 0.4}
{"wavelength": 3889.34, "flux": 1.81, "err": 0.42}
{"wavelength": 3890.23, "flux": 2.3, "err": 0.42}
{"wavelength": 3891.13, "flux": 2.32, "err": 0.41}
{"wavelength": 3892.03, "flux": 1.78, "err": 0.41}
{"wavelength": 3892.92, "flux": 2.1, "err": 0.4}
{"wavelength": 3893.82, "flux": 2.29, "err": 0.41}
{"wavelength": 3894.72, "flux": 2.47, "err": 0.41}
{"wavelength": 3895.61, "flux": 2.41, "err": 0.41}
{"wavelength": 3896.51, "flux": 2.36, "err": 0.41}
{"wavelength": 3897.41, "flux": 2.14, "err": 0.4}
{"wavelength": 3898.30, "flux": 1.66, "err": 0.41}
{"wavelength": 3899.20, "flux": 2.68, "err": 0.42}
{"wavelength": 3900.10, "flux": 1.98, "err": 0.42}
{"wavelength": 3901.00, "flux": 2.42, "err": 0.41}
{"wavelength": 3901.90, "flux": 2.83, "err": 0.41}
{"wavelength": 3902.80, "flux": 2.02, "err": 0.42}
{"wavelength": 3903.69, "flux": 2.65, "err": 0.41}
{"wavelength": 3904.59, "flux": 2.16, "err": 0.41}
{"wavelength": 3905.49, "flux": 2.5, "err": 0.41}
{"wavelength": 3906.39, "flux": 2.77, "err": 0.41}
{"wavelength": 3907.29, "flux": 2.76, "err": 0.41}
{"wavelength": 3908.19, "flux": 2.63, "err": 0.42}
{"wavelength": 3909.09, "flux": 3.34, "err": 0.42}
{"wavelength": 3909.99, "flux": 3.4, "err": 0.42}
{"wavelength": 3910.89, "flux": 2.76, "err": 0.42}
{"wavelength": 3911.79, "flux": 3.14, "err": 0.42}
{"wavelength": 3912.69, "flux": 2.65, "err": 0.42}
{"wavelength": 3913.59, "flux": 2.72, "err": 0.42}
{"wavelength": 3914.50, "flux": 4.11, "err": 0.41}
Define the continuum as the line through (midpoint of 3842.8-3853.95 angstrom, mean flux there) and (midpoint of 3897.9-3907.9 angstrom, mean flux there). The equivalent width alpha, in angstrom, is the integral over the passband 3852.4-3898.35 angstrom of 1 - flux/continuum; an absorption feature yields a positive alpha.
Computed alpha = 2.6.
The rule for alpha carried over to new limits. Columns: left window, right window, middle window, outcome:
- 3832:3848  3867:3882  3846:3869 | -3.9 angstrom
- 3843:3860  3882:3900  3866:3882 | -0.3 angstrom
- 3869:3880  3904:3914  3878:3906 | 3.4 angstrom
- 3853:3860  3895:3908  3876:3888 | 1.1 angstrom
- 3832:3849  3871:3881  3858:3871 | -2.0 angstrom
